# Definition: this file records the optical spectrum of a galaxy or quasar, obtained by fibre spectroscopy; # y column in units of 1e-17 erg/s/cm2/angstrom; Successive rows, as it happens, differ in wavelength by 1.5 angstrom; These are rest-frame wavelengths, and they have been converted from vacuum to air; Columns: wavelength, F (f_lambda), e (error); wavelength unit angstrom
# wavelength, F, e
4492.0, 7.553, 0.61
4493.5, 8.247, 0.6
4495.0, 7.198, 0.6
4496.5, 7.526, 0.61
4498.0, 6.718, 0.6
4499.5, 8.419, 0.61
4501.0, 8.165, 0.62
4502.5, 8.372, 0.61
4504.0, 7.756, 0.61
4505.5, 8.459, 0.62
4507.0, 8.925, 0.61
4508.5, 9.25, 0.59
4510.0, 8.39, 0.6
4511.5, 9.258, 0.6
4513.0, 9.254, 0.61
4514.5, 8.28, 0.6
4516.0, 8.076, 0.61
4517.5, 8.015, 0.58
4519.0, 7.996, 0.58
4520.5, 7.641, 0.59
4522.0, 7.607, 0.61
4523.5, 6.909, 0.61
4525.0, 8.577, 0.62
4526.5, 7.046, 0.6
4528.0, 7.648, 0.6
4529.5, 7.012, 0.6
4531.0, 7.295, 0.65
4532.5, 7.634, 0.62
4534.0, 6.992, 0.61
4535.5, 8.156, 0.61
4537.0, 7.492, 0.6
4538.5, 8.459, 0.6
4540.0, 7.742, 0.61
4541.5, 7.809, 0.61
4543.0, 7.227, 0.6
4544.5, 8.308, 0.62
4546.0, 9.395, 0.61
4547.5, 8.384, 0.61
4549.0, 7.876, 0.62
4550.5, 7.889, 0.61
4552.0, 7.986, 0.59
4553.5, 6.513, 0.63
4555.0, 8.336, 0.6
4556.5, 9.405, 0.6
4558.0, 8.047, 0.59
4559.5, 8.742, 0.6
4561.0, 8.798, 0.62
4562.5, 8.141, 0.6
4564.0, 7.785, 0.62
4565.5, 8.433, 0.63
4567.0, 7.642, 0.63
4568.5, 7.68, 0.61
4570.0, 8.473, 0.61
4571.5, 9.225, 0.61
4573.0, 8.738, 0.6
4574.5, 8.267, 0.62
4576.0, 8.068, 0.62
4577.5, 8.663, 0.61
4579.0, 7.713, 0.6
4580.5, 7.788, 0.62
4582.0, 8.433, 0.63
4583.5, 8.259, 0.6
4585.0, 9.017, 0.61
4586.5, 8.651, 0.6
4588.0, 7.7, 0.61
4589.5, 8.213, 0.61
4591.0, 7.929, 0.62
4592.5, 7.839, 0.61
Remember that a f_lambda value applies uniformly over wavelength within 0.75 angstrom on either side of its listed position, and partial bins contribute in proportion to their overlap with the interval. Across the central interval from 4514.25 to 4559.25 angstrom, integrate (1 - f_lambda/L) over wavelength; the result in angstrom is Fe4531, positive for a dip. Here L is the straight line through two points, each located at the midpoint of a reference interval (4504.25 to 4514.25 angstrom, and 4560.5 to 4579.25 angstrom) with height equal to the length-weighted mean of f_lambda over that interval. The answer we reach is 3.8 angstrom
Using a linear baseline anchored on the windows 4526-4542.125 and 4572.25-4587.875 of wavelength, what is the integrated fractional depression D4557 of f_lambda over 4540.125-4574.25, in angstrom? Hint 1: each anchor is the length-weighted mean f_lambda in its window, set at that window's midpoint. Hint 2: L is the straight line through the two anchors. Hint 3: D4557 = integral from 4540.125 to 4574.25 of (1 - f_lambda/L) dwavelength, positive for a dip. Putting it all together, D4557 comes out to -1.1 angstrom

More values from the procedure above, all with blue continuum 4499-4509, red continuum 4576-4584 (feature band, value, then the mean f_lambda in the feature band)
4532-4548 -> 0.7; 7.96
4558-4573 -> -0.2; 8.33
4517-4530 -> 1.2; 7.61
